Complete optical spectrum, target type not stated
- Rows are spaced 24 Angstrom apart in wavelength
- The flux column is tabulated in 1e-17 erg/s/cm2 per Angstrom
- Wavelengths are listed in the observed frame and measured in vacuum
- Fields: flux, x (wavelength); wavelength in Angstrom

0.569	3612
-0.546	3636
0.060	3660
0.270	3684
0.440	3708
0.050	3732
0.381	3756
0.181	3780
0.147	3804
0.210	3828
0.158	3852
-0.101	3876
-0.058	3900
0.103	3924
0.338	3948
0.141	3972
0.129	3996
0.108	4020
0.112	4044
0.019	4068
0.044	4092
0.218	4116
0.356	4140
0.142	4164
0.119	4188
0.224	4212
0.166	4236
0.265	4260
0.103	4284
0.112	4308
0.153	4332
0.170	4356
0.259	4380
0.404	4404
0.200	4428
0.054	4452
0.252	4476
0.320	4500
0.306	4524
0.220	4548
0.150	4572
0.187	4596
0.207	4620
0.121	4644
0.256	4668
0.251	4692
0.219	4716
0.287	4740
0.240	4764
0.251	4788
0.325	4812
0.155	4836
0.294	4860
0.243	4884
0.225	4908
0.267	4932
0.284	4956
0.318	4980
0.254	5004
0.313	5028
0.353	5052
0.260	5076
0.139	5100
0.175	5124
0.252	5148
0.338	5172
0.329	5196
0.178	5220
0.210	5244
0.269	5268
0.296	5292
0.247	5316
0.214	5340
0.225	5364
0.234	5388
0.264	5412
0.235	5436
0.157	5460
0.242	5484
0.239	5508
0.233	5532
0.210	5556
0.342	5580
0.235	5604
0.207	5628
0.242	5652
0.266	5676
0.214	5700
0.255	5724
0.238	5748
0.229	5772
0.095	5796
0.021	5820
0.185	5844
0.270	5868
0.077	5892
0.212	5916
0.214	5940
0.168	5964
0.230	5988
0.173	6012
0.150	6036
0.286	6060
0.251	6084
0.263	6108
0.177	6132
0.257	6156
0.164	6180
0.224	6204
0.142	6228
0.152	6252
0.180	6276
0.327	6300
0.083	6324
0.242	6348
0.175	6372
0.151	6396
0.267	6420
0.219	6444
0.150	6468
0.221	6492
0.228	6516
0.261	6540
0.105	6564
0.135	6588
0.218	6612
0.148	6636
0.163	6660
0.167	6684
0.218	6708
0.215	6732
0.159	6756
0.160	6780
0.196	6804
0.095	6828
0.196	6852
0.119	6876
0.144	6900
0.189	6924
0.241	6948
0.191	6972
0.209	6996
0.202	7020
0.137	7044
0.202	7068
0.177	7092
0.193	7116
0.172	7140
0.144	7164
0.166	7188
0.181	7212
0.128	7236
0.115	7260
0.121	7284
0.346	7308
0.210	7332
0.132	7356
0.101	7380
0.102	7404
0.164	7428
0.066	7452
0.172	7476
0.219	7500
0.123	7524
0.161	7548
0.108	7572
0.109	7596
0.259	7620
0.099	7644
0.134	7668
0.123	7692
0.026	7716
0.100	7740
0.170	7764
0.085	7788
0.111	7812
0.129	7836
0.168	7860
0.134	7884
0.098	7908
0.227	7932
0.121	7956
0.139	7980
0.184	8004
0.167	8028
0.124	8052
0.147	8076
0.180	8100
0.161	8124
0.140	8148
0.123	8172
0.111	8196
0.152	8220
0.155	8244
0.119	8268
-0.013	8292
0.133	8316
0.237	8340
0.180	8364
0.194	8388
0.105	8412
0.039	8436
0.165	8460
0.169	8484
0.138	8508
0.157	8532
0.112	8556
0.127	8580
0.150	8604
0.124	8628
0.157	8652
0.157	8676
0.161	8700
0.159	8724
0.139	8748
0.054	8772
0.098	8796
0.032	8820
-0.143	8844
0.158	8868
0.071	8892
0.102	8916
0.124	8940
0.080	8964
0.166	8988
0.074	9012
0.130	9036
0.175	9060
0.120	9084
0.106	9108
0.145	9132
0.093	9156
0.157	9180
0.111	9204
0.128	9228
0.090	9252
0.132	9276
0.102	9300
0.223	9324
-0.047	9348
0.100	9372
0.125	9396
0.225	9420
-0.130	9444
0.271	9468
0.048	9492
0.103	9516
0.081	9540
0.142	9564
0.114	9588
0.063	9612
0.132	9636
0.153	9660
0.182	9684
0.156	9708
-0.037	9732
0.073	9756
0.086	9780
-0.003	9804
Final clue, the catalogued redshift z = 0.11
